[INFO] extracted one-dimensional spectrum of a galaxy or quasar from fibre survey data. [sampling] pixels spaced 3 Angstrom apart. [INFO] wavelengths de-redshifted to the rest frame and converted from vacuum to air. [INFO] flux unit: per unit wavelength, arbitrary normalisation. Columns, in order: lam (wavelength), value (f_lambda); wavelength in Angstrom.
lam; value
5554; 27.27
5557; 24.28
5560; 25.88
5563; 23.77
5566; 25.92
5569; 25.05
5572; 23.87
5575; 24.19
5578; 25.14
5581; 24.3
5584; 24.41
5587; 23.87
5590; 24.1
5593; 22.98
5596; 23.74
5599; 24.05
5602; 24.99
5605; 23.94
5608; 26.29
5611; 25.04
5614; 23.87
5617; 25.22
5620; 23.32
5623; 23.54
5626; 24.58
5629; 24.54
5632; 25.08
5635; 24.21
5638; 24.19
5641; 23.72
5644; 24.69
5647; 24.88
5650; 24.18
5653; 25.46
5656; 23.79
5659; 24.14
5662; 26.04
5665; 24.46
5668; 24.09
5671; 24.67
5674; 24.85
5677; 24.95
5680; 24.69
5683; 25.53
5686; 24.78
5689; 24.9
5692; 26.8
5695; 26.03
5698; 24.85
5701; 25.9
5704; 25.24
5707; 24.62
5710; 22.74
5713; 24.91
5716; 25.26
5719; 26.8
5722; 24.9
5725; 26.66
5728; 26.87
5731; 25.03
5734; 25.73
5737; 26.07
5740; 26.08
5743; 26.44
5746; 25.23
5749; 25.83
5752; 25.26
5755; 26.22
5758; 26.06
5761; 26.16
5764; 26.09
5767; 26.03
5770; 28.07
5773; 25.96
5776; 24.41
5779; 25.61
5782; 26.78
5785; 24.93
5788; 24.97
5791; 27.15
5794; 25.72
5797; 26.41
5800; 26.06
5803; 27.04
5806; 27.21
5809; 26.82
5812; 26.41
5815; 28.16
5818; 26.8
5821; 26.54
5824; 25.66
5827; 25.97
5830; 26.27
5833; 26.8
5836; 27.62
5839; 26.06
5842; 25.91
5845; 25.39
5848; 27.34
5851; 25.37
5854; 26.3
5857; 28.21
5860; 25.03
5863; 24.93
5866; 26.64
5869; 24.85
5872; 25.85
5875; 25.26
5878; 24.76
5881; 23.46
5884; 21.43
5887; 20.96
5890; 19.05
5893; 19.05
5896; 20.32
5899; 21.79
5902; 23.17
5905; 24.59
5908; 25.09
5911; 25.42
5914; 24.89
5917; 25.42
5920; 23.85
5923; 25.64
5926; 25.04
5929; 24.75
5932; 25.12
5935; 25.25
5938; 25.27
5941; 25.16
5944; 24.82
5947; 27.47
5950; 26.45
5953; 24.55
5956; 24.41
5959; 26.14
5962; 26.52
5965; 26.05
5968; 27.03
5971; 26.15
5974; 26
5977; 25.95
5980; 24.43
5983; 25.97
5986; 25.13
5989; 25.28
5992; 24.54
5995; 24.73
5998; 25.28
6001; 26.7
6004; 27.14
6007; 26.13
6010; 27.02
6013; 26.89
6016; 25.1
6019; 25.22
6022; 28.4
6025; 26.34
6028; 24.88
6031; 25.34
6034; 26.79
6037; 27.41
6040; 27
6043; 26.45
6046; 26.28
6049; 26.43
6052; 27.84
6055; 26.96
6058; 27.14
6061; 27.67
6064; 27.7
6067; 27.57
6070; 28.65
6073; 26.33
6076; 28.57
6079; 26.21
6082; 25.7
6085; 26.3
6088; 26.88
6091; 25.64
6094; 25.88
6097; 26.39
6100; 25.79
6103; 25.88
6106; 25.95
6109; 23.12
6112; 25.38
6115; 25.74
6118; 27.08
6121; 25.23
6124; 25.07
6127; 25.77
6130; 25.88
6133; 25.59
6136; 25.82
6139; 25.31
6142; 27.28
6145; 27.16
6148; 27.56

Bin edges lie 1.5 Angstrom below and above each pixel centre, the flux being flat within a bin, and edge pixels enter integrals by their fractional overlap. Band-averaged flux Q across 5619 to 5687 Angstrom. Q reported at 24.5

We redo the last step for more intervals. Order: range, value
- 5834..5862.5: 26.3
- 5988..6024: 26.1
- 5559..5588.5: 24.6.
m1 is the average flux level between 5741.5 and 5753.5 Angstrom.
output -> 25.7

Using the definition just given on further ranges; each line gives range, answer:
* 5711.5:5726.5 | 25.7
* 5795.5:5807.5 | 26.7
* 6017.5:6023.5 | 26.8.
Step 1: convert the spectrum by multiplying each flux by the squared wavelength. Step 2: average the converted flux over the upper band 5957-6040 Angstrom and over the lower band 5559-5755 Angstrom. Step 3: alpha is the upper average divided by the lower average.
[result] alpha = 1.18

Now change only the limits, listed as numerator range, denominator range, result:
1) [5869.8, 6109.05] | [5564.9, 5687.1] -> 1.18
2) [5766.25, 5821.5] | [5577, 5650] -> 1.15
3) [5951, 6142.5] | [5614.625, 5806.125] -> 1.16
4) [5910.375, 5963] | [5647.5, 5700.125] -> 1.11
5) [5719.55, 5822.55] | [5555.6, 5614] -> 1.14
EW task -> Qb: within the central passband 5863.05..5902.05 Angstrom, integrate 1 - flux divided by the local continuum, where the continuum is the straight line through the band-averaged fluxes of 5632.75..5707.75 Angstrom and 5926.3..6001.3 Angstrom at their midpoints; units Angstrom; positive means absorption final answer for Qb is 3.80 Angstrom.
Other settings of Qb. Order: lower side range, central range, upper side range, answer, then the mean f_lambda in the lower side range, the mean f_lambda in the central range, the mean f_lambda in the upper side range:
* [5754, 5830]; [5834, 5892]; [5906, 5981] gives 2.2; 26.3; 24.9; 25.5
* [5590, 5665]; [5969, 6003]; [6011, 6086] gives 1.2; 24.4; 25.5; 26.8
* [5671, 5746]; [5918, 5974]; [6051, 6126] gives 1.1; 25.4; 25.5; 26.4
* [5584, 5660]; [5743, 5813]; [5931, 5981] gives -3.2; 24.3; 26.1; 25.7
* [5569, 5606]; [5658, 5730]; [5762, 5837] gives 0.2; 24.2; 25.2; 26.4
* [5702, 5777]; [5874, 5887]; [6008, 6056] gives 1.4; 25.7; 23.3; 26.5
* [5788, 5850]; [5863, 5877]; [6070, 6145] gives 0.5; 26.5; 25.5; 26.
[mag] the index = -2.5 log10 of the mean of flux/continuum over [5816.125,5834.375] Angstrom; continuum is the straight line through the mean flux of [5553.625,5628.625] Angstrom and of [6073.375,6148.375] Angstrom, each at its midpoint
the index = -0.05 mag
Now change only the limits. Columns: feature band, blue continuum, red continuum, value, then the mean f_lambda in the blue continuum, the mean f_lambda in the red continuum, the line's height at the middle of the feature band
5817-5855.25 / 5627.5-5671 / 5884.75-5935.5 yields -0.11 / 24.5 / 23.4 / 23.7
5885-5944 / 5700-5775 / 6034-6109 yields 0.11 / 25.8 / 26.7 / 26.3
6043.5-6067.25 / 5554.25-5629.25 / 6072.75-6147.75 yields -0.05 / 24.5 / 26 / 25.9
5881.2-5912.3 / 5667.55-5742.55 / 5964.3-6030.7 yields 0.16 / 25.4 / 25.9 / 25.7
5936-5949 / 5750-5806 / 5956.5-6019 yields 0.01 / 26.1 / 25.9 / 25.9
